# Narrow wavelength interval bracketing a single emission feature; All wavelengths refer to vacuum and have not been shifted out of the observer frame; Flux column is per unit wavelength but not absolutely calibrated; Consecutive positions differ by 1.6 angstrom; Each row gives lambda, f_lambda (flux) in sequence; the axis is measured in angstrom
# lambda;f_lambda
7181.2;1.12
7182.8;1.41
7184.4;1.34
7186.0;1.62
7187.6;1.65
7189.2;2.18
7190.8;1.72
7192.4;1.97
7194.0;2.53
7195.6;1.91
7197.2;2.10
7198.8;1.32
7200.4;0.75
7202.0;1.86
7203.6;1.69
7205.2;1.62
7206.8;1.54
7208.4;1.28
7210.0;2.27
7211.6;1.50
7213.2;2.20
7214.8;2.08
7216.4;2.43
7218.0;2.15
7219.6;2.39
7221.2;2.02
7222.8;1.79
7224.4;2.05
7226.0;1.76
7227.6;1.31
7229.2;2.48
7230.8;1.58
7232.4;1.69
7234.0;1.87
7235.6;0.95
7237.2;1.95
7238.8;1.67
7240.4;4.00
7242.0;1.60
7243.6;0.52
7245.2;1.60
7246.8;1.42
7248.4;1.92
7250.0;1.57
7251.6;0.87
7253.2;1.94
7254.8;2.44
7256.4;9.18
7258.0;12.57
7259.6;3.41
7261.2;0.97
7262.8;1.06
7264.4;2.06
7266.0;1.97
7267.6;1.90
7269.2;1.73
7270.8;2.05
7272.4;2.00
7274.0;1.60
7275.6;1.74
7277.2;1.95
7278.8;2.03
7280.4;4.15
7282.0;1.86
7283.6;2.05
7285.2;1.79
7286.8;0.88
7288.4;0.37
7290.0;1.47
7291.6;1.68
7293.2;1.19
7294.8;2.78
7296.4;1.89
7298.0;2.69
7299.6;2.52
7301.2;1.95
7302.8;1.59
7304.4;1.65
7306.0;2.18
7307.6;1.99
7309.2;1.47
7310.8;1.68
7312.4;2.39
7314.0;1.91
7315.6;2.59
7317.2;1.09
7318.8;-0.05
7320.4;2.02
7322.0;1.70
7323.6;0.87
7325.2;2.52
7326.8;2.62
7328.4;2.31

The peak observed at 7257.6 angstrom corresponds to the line H-alpha 6563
